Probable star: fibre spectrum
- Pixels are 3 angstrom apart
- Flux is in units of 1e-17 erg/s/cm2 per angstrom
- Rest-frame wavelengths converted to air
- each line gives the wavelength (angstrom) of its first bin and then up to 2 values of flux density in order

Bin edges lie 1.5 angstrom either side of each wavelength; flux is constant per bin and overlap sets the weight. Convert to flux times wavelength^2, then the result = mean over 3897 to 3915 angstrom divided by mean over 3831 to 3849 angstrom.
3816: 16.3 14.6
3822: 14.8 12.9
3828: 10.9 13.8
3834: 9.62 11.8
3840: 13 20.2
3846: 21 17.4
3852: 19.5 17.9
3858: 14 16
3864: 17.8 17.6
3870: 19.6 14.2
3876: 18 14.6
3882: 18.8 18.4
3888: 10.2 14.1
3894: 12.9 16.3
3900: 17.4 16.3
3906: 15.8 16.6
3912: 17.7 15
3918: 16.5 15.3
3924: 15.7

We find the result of 1.13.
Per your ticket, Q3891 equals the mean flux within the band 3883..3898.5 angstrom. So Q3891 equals 14.5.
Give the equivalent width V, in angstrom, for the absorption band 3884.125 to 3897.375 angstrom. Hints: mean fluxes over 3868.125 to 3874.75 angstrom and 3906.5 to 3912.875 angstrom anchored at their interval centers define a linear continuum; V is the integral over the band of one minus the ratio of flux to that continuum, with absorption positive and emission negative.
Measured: 2.3 angstrom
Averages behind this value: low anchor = 17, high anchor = 16.9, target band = 14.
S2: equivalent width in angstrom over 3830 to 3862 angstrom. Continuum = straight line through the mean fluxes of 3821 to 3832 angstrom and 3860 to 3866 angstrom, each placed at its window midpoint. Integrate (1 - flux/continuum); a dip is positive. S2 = -1.4 angstrom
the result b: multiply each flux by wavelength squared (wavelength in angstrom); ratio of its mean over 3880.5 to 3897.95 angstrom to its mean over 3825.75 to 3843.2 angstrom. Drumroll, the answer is 1.22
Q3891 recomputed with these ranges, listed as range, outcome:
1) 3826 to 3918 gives 15.9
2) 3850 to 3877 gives 17.2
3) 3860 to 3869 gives 17.3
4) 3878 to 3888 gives 16.3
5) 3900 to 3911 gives 16.5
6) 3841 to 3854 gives 19.2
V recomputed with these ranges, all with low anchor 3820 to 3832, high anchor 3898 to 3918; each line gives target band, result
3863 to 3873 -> -2.0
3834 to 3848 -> -2.0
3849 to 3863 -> -2.5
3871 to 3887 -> -1.5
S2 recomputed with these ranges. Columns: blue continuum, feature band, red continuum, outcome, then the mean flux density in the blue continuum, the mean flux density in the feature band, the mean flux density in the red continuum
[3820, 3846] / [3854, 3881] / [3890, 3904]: -3.61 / 13.8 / 16.7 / 15.4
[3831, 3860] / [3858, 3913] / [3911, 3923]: -0.59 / 15.9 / 16.2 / 16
